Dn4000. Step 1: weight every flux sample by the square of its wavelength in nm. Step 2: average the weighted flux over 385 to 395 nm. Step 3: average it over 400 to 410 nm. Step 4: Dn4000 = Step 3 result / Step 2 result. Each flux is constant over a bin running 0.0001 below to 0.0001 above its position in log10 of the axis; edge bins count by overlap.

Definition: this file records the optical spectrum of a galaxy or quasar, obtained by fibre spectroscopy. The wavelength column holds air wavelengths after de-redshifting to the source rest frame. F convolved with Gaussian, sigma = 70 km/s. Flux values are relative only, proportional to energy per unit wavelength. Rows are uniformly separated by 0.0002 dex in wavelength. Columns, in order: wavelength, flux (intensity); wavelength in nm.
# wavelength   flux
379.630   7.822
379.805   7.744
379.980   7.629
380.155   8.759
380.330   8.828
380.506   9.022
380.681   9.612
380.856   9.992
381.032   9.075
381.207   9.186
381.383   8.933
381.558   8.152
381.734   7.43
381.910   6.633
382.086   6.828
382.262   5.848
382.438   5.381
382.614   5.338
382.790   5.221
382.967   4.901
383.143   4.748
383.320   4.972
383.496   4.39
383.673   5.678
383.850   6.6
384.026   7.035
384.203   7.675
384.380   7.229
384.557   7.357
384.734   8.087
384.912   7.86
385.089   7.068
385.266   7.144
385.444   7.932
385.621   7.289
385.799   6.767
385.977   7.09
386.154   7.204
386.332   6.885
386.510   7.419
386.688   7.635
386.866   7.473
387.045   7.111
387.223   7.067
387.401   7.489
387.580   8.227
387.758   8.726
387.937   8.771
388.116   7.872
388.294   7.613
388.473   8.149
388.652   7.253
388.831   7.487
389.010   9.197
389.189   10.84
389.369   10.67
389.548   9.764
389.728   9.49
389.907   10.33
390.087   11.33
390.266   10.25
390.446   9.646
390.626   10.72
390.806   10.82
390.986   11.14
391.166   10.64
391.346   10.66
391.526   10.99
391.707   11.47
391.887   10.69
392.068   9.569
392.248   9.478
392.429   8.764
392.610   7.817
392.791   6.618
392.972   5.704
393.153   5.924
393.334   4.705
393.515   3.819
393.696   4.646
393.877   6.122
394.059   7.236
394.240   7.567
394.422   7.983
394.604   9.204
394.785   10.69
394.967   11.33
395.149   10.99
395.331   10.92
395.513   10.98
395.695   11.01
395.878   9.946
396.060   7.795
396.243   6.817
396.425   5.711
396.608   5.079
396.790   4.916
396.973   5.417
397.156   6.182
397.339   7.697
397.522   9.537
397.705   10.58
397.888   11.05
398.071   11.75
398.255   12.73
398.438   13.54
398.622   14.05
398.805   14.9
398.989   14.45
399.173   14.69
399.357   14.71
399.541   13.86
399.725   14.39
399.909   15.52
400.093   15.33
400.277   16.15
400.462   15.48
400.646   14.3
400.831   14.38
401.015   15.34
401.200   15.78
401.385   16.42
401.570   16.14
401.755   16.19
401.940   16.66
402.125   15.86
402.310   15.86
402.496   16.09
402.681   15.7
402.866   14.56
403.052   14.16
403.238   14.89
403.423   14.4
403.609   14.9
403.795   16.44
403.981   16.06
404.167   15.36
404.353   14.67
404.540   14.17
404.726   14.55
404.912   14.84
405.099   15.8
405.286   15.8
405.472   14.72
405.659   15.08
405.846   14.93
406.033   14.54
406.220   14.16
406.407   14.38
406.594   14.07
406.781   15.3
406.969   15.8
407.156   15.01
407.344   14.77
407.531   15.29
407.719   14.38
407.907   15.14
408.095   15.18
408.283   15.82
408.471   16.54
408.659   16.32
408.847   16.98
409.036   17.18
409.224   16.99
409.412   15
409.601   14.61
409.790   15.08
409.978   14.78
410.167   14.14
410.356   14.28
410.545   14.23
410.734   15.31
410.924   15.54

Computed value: 1.97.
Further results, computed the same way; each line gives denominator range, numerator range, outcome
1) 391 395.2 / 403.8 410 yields 1.95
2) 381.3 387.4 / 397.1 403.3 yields 2.26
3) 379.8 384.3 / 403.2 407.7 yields 2.37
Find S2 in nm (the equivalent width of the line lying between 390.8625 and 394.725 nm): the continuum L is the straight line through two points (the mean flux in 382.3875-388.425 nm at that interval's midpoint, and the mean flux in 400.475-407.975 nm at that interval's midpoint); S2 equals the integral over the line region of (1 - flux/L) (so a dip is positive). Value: 0.72 nm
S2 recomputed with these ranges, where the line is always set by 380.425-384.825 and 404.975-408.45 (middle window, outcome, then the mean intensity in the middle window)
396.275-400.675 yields 0.27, 11.7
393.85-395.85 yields 0.28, 9.58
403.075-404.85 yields -0.11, 15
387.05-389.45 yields 0.14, 8.36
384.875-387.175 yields 0.24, 7.28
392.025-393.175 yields 0.29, 7.72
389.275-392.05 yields -0.25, 10.5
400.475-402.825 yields -0.41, 15.7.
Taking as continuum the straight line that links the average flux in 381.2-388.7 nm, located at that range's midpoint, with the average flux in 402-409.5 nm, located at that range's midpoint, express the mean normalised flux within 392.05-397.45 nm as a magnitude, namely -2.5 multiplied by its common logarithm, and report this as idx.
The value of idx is 0.38 mag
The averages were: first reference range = 7.04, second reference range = 15.3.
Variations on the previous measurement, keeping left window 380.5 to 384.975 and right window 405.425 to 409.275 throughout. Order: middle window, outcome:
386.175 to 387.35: 0.15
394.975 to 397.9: 0.35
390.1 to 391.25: -0.10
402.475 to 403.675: -0.08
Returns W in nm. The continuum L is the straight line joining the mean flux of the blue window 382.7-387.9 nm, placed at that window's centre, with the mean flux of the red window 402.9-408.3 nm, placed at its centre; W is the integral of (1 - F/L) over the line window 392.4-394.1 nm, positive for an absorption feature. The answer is 0.68 nm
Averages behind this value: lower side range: 6.93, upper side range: 15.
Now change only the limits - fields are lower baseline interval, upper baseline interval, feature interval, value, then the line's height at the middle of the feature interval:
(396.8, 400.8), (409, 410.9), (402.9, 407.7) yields -0.312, 14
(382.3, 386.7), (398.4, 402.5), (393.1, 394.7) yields 0.729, 11.7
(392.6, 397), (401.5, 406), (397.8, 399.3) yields -0.358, 10.8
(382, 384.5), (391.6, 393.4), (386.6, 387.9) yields -0.164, 6.85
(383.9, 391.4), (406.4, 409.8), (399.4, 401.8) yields -0.440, 12.9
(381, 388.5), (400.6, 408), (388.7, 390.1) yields -0.111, 9.01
